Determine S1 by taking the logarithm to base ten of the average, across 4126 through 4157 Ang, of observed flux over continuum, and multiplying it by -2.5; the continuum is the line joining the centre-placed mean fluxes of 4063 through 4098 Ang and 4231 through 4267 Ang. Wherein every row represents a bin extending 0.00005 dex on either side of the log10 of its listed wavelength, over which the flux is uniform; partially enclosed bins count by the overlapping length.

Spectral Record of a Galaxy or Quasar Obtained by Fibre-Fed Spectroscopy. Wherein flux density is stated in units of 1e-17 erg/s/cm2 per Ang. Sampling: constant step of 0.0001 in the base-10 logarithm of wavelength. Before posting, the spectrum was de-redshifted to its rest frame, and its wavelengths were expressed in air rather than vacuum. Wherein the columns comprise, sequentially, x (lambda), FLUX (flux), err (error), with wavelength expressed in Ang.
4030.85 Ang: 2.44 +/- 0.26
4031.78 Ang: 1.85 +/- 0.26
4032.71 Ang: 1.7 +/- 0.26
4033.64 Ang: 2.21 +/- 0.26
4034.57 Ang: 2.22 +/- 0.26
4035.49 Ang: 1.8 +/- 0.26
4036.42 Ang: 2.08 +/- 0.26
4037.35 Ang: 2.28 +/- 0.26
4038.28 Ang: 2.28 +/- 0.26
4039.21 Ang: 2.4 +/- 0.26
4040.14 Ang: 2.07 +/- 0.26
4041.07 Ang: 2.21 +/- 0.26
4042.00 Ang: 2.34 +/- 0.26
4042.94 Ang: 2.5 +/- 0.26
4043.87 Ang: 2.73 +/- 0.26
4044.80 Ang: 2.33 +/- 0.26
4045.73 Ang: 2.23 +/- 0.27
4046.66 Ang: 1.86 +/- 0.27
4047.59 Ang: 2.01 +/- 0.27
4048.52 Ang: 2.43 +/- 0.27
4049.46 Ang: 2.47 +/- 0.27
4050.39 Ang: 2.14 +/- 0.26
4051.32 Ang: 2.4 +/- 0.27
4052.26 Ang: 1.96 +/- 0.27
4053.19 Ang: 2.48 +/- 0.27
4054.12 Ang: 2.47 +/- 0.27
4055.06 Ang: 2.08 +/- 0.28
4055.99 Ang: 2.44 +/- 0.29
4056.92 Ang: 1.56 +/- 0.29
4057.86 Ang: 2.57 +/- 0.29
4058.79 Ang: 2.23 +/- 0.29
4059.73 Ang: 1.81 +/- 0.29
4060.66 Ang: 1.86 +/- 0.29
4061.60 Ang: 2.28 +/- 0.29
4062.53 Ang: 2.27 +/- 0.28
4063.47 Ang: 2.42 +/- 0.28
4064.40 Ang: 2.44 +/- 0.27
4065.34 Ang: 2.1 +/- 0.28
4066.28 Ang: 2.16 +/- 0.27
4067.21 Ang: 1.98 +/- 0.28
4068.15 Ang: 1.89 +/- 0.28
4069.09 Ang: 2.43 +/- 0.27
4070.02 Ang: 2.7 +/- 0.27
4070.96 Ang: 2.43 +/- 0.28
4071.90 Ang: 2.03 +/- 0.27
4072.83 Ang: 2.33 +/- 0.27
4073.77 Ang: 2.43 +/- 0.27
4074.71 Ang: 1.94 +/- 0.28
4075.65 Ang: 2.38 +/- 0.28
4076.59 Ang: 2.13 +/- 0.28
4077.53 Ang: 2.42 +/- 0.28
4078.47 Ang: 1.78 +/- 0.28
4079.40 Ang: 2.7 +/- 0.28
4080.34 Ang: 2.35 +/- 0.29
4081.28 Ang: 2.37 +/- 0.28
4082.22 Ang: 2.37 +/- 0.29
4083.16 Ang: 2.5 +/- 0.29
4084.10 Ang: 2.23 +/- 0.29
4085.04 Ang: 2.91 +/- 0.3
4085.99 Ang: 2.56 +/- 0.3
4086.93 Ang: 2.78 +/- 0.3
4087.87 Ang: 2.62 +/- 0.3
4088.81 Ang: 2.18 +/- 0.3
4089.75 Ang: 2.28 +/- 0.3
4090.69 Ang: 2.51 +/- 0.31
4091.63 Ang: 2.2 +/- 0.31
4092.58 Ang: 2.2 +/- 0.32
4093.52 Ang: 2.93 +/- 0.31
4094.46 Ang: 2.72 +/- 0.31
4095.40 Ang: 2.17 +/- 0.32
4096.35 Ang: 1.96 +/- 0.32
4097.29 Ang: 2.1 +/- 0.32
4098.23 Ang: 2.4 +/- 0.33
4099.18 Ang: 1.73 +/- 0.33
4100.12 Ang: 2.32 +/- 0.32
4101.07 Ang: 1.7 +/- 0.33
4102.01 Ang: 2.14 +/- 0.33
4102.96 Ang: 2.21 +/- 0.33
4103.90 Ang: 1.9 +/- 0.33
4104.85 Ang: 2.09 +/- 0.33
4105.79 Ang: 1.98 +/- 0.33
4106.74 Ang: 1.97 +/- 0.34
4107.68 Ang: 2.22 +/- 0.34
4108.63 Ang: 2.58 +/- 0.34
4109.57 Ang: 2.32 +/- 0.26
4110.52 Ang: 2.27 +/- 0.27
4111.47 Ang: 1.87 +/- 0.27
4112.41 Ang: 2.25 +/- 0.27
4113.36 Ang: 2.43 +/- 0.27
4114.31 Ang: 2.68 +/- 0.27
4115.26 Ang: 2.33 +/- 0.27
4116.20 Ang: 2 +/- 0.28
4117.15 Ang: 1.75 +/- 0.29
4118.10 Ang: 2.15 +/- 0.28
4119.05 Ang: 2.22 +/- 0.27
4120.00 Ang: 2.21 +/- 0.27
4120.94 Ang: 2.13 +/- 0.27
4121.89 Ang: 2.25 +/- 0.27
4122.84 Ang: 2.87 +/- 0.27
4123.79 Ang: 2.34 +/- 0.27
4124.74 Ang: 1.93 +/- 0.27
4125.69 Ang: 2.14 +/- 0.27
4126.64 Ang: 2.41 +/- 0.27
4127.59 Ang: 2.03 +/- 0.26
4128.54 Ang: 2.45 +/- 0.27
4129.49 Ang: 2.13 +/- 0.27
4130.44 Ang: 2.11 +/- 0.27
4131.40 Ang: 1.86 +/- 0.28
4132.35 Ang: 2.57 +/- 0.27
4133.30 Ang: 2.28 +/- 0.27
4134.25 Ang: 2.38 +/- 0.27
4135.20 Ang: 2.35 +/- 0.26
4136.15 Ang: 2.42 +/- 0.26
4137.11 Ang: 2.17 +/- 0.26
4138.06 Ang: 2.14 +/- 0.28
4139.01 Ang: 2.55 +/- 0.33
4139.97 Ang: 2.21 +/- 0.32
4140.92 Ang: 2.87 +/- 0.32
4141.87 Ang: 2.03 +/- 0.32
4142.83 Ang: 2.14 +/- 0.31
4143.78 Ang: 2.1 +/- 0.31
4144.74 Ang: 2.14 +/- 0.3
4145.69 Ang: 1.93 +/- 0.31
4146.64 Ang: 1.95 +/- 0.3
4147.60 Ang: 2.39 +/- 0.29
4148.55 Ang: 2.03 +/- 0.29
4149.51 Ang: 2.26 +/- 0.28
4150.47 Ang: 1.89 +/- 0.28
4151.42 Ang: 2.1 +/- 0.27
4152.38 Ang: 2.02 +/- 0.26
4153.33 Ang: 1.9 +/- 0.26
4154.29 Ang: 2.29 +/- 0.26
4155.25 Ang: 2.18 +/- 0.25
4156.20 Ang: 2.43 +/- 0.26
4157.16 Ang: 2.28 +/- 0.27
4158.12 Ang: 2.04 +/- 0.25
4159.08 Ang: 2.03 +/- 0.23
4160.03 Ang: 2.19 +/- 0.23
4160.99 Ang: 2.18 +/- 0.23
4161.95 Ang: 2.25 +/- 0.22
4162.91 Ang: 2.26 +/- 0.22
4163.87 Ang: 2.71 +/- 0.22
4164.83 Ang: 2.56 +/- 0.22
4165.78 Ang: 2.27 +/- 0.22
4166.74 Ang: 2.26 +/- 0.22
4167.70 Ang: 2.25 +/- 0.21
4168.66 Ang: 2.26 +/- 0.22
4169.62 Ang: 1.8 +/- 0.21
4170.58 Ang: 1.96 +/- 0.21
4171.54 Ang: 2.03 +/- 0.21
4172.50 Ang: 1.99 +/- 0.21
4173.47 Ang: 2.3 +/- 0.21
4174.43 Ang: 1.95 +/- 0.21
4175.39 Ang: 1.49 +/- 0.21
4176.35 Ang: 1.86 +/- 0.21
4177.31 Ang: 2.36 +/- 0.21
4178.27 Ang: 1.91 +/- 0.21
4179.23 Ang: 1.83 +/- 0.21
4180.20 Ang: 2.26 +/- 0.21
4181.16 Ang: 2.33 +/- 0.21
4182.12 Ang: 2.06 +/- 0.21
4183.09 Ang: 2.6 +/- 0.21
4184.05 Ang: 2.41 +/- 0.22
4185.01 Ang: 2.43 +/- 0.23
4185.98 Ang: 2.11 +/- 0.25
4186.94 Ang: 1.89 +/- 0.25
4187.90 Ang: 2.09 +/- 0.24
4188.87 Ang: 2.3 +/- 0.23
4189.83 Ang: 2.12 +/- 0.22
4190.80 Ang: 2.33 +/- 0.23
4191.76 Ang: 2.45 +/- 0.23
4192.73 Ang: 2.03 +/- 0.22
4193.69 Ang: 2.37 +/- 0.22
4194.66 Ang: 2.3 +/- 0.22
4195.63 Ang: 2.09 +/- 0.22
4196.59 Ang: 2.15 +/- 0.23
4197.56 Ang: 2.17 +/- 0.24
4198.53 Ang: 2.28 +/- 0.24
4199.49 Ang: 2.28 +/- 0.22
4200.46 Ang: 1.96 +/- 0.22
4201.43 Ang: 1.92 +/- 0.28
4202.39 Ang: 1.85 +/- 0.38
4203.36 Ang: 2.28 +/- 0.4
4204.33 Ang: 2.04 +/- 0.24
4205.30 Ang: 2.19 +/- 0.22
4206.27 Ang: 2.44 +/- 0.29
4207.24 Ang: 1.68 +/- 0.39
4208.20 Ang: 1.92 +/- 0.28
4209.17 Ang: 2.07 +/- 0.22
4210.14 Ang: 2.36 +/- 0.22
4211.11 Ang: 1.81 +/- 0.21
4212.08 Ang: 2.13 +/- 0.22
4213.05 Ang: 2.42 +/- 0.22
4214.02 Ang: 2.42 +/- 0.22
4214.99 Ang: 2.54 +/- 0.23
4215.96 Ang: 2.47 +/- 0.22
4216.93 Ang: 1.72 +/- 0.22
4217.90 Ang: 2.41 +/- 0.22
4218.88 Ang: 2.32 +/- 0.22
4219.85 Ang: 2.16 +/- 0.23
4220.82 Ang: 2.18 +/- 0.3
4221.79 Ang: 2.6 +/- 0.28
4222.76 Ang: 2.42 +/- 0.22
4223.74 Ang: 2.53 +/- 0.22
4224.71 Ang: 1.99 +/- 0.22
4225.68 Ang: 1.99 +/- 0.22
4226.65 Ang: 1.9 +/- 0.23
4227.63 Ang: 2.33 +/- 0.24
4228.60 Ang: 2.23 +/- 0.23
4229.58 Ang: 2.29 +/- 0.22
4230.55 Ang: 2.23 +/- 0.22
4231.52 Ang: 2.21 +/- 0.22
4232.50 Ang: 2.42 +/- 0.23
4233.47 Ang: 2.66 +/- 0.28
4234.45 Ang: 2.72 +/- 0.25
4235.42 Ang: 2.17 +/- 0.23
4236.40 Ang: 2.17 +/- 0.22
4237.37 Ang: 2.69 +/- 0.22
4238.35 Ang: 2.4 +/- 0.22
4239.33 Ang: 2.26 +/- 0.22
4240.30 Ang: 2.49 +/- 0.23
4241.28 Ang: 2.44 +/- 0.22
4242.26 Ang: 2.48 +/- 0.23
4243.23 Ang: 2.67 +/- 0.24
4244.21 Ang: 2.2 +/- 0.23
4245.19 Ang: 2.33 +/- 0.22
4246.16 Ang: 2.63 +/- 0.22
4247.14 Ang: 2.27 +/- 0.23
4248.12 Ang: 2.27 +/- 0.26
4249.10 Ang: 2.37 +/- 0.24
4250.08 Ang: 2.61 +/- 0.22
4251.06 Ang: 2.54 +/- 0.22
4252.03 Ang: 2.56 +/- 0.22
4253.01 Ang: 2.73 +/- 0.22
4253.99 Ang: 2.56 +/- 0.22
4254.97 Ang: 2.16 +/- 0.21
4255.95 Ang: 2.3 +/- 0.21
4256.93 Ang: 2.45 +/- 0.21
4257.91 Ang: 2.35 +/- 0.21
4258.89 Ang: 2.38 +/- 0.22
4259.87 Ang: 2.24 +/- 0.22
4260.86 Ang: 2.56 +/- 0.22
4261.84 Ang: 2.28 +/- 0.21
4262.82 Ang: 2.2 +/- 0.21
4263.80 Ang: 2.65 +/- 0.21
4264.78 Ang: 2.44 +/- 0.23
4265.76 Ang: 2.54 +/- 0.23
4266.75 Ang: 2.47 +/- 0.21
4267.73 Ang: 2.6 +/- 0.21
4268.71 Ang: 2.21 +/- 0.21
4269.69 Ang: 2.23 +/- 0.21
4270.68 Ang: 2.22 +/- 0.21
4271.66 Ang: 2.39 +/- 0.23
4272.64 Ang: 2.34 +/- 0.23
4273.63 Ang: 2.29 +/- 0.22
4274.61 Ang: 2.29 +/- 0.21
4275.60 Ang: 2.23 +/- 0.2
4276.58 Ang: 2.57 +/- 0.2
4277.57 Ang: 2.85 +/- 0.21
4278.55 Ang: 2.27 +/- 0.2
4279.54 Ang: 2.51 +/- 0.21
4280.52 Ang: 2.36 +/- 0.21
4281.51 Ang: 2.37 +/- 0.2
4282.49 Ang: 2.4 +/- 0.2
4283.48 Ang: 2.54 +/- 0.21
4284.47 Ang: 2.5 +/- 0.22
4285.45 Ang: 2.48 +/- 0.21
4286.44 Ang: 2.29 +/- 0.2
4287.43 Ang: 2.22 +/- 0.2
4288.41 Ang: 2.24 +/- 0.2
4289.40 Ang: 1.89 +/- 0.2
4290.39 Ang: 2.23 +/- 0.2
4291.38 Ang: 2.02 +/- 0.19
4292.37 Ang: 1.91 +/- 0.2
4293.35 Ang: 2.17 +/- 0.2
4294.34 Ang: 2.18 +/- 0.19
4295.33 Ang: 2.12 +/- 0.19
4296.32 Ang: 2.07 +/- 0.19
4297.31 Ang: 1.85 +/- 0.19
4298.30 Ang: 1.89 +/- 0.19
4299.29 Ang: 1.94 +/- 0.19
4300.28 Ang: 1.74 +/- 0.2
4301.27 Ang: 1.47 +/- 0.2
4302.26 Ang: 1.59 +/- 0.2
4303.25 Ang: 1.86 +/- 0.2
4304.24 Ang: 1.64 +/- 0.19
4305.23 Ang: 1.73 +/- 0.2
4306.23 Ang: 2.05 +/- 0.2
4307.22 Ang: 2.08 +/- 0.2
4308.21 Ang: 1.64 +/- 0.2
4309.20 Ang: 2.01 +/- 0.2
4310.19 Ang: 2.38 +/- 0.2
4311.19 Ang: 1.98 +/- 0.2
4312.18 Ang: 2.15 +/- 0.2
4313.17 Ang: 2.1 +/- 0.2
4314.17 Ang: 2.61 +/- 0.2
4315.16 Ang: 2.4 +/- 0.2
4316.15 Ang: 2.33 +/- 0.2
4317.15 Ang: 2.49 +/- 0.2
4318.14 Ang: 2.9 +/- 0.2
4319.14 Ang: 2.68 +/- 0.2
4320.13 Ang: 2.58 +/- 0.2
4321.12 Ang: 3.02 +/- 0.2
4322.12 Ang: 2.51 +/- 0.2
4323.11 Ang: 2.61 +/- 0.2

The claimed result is 0.08 mag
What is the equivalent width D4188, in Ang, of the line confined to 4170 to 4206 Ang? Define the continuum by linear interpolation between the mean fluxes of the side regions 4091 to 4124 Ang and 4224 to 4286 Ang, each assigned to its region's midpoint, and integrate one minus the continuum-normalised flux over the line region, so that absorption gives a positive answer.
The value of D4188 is 2.74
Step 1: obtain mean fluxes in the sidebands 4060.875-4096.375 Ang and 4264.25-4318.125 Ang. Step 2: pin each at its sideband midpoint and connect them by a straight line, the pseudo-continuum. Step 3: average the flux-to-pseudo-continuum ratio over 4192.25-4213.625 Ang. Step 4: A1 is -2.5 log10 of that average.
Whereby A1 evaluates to 0.07 mag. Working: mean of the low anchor 2.35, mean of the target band 2.13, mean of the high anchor 2.2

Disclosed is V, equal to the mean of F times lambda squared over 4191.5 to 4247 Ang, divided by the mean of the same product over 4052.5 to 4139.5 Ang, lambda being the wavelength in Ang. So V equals 1.1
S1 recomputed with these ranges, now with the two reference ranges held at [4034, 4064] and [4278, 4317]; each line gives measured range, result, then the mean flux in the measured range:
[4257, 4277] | -0.12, 2.37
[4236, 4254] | -0.15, 2.46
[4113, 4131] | -0.02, 2.24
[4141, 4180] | 0.02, 2.13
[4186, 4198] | -0.01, 2.19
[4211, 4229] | -0.05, 2.25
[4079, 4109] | -0.05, 2.31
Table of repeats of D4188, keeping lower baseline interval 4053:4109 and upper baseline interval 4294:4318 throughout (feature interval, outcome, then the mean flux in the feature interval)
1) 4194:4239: -2.3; 2.23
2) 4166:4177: 0.7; 2.02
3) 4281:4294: -1.3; 2.25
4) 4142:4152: 0.5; 2.09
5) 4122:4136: -0.4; 2.28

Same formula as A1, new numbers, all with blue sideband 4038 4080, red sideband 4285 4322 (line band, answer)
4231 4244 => -0.13 mag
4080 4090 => -0.11 mag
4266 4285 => -0.12 mag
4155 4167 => -0.04 mag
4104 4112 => 0.04 mag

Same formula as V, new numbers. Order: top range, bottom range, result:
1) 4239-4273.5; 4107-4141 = 1.13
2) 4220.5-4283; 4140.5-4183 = 1.16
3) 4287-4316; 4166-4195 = 0.99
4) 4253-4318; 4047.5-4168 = 1.08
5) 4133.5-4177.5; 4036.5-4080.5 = 1.02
